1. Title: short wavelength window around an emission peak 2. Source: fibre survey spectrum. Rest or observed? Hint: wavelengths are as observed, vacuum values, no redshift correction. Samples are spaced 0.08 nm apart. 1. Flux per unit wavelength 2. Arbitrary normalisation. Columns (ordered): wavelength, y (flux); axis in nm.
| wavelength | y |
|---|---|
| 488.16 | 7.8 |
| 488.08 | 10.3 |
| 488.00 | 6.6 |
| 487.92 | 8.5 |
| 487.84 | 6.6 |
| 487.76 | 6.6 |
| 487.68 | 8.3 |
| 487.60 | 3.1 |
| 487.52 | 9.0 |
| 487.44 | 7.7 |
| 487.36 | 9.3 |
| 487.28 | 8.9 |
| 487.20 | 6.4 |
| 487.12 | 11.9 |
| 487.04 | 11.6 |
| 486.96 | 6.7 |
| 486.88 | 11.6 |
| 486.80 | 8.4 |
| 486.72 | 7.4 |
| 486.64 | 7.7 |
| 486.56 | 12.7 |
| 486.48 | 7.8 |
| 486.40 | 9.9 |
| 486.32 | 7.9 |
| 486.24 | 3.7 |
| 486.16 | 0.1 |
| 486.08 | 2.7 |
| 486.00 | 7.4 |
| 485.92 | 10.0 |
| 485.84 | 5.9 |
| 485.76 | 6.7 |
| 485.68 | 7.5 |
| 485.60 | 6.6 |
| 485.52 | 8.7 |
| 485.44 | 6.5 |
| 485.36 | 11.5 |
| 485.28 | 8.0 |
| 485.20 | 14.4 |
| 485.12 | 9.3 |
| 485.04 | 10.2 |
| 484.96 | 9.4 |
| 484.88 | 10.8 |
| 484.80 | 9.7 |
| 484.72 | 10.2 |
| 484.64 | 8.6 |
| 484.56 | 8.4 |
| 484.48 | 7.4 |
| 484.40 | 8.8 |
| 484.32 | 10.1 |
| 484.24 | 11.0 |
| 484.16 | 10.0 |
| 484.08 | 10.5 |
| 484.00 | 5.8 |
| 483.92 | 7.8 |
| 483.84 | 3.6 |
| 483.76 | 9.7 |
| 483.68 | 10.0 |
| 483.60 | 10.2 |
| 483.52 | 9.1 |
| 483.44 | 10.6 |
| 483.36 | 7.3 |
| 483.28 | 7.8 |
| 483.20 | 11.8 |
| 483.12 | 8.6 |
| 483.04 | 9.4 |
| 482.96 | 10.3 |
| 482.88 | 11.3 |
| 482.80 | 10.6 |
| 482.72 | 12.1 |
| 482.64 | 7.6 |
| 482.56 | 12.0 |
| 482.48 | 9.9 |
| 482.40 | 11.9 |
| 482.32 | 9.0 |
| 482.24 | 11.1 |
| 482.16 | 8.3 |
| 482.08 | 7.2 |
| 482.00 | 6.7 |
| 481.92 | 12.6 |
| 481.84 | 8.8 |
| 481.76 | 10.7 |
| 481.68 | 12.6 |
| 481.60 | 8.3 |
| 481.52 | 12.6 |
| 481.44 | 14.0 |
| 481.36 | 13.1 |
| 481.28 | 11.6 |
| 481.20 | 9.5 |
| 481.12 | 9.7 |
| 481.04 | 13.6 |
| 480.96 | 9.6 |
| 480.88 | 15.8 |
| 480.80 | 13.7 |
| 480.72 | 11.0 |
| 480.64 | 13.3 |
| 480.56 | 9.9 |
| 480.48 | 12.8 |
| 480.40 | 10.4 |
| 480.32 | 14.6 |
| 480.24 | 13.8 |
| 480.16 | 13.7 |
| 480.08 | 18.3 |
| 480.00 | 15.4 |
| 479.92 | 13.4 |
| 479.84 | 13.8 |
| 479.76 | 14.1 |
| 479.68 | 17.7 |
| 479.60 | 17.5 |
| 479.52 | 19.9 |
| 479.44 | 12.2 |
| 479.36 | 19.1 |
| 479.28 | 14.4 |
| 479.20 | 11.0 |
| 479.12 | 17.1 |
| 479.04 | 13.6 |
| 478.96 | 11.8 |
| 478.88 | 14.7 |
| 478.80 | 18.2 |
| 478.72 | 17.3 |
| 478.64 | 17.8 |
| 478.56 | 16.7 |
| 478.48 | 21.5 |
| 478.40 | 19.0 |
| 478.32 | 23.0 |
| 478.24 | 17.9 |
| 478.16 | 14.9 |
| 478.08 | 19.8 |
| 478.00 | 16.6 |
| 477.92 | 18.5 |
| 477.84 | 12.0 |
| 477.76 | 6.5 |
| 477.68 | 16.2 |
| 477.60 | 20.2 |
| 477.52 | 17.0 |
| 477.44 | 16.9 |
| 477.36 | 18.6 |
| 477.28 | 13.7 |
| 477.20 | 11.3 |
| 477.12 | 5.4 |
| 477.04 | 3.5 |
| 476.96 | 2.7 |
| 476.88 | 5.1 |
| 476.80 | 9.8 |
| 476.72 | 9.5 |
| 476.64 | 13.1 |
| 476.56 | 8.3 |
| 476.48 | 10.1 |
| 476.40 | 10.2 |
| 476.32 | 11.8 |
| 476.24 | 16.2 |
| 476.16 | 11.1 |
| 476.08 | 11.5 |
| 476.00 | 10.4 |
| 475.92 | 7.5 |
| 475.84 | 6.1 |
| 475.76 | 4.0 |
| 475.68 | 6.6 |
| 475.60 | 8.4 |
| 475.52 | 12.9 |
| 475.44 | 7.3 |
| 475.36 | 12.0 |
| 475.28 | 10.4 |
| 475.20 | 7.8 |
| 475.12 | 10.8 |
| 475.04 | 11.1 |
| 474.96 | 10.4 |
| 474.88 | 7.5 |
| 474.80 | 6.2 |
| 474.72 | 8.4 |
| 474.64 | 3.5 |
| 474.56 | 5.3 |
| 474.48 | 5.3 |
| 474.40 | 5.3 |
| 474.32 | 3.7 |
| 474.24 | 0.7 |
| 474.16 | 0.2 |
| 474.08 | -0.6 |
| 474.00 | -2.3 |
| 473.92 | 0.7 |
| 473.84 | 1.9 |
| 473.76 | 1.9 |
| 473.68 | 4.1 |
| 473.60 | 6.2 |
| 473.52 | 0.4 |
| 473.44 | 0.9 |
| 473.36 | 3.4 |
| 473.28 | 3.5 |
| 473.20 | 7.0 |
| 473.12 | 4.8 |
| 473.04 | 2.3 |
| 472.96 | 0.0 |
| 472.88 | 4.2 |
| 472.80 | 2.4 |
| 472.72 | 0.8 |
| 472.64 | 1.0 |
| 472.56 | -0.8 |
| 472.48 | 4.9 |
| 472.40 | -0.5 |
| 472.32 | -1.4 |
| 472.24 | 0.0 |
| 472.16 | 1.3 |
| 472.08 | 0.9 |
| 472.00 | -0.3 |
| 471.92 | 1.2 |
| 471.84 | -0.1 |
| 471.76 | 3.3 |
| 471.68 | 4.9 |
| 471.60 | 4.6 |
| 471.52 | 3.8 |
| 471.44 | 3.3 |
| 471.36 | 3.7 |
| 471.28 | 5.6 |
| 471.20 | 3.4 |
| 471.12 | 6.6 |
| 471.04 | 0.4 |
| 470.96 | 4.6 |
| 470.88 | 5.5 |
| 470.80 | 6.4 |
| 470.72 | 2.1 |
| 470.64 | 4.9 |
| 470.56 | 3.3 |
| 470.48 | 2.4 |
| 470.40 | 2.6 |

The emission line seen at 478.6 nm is Lyman alpha 1216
